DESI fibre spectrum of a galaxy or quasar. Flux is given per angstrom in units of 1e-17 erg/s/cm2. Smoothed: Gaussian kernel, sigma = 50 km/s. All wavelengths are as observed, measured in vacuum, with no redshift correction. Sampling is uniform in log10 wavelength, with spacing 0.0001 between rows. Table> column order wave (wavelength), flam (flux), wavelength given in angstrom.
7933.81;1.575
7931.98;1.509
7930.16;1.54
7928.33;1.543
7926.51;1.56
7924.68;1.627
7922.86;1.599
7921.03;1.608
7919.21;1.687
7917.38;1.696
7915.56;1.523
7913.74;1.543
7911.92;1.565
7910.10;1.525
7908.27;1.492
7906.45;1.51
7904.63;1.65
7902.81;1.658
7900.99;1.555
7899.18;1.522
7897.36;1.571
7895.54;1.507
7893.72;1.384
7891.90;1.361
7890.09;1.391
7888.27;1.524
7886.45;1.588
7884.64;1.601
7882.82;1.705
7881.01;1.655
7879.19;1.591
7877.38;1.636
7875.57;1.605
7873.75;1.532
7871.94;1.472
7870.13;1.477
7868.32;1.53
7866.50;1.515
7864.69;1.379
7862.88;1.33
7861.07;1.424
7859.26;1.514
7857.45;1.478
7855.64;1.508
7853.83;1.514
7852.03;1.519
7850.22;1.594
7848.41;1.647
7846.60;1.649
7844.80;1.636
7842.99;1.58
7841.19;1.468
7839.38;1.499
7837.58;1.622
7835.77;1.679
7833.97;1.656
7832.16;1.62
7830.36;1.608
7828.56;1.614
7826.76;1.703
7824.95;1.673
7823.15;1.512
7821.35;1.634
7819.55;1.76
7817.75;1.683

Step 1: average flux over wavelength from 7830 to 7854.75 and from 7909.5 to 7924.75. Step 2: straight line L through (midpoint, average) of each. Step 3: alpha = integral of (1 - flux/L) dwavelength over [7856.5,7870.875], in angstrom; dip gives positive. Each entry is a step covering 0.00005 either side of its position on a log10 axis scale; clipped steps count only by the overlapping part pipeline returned 1.2 angstrom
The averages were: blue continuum 1.59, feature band 1.46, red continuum 1.6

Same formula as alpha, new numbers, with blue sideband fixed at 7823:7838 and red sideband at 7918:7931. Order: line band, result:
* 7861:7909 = 2.6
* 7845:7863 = 1.1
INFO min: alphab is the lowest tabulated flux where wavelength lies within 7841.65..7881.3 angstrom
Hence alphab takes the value 1.33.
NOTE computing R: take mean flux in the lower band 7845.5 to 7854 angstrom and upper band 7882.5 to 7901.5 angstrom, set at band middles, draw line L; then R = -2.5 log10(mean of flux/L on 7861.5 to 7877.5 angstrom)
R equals 0.05 mag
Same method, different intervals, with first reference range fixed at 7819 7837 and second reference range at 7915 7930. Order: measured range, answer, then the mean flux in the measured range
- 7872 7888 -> 0.012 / 1.6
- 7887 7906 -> 0.070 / 1.51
